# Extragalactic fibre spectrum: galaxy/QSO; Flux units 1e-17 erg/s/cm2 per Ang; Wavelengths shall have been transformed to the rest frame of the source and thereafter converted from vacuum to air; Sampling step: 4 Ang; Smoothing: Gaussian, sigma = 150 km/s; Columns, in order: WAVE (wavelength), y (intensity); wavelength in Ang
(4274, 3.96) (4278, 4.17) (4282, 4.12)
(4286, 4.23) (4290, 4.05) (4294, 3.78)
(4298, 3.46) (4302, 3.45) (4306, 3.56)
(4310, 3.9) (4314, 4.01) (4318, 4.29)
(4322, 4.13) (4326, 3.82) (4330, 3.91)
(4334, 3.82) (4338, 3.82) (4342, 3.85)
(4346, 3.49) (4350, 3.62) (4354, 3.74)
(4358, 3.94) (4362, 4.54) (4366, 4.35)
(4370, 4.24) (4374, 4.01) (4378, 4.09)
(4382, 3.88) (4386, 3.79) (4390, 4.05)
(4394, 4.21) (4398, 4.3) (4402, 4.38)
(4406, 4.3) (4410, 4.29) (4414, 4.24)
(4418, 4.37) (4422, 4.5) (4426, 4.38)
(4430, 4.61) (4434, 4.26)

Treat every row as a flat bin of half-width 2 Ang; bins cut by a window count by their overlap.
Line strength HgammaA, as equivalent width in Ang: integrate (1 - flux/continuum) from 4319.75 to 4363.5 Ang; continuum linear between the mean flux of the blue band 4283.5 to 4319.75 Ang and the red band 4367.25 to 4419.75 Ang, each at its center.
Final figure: 1.3 Ang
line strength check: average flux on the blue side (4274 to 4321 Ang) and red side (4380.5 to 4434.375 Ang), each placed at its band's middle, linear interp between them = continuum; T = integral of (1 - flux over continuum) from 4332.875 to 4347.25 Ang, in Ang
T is 1.0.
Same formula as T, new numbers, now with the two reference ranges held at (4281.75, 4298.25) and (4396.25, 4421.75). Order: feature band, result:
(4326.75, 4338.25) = 0.67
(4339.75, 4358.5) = 1.94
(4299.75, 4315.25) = 1.16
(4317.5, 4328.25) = 0.03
